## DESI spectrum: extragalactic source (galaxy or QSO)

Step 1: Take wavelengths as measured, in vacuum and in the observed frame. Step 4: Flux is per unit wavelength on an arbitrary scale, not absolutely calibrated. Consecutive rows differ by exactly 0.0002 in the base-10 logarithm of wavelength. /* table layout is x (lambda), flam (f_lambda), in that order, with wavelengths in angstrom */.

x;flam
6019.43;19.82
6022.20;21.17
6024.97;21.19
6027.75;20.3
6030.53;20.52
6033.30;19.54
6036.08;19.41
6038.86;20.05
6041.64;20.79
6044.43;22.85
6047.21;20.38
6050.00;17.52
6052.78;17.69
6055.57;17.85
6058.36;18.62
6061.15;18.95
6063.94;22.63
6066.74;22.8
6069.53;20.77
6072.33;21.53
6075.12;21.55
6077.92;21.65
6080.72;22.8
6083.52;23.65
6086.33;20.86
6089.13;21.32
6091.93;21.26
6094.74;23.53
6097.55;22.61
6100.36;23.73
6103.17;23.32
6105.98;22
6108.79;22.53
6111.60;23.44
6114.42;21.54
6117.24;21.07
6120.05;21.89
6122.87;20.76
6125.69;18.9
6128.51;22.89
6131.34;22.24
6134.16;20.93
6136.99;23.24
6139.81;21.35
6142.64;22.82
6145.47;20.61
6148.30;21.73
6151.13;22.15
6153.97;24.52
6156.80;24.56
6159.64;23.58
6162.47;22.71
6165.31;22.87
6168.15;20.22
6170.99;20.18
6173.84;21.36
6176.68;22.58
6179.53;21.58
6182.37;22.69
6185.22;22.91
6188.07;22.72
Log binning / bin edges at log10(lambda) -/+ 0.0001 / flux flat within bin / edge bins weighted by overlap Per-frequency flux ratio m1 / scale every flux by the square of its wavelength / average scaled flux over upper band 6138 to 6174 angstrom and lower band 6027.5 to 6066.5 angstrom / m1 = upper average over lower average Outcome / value 1.2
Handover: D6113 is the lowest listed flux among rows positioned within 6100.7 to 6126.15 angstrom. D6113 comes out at 18.9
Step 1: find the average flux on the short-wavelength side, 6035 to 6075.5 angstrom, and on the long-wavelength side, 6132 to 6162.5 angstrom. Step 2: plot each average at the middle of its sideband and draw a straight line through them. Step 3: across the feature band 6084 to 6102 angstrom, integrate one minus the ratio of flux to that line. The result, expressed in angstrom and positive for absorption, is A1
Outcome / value -0.97 angstrom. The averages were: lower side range 20.2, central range 22.3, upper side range 22.6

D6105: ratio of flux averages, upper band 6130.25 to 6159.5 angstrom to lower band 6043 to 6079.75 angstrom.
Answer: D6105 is 1.10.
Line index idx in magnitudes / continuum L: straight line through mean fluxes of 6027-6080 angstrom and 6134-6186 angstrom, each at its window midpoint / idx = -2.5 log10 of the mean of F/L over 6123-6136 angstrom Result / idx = 0.02 mag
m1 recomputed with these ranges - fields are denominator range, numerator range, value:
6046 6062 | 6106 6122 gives 1.22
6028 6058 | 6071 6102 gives 1.15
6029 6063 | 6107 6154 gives 1.15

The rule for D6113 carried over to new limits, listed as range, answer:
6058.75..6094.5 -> 18.95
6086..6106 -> 20.86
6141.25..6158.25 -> 20.61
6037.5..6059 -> 17.52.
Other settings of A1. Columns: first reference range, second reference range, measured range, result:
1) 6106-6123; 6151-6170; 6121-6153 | 1.1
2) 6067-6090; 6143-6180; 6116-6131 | 0.6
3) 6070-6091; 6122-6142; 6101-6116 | -0.6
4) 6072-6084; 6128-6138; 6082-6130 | 0.3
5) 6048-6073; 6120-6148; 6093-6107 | -1.5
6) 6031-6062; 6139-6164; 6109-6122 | -0.2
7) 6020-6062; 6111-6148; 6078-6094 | -1.0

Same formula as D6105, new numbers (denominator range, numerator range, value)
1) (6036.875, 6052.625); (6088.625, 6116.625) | 1.12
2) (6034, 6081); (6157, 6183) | 1.08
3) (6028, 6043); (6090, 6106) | 1.13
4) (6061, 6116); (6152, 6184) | 1.01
